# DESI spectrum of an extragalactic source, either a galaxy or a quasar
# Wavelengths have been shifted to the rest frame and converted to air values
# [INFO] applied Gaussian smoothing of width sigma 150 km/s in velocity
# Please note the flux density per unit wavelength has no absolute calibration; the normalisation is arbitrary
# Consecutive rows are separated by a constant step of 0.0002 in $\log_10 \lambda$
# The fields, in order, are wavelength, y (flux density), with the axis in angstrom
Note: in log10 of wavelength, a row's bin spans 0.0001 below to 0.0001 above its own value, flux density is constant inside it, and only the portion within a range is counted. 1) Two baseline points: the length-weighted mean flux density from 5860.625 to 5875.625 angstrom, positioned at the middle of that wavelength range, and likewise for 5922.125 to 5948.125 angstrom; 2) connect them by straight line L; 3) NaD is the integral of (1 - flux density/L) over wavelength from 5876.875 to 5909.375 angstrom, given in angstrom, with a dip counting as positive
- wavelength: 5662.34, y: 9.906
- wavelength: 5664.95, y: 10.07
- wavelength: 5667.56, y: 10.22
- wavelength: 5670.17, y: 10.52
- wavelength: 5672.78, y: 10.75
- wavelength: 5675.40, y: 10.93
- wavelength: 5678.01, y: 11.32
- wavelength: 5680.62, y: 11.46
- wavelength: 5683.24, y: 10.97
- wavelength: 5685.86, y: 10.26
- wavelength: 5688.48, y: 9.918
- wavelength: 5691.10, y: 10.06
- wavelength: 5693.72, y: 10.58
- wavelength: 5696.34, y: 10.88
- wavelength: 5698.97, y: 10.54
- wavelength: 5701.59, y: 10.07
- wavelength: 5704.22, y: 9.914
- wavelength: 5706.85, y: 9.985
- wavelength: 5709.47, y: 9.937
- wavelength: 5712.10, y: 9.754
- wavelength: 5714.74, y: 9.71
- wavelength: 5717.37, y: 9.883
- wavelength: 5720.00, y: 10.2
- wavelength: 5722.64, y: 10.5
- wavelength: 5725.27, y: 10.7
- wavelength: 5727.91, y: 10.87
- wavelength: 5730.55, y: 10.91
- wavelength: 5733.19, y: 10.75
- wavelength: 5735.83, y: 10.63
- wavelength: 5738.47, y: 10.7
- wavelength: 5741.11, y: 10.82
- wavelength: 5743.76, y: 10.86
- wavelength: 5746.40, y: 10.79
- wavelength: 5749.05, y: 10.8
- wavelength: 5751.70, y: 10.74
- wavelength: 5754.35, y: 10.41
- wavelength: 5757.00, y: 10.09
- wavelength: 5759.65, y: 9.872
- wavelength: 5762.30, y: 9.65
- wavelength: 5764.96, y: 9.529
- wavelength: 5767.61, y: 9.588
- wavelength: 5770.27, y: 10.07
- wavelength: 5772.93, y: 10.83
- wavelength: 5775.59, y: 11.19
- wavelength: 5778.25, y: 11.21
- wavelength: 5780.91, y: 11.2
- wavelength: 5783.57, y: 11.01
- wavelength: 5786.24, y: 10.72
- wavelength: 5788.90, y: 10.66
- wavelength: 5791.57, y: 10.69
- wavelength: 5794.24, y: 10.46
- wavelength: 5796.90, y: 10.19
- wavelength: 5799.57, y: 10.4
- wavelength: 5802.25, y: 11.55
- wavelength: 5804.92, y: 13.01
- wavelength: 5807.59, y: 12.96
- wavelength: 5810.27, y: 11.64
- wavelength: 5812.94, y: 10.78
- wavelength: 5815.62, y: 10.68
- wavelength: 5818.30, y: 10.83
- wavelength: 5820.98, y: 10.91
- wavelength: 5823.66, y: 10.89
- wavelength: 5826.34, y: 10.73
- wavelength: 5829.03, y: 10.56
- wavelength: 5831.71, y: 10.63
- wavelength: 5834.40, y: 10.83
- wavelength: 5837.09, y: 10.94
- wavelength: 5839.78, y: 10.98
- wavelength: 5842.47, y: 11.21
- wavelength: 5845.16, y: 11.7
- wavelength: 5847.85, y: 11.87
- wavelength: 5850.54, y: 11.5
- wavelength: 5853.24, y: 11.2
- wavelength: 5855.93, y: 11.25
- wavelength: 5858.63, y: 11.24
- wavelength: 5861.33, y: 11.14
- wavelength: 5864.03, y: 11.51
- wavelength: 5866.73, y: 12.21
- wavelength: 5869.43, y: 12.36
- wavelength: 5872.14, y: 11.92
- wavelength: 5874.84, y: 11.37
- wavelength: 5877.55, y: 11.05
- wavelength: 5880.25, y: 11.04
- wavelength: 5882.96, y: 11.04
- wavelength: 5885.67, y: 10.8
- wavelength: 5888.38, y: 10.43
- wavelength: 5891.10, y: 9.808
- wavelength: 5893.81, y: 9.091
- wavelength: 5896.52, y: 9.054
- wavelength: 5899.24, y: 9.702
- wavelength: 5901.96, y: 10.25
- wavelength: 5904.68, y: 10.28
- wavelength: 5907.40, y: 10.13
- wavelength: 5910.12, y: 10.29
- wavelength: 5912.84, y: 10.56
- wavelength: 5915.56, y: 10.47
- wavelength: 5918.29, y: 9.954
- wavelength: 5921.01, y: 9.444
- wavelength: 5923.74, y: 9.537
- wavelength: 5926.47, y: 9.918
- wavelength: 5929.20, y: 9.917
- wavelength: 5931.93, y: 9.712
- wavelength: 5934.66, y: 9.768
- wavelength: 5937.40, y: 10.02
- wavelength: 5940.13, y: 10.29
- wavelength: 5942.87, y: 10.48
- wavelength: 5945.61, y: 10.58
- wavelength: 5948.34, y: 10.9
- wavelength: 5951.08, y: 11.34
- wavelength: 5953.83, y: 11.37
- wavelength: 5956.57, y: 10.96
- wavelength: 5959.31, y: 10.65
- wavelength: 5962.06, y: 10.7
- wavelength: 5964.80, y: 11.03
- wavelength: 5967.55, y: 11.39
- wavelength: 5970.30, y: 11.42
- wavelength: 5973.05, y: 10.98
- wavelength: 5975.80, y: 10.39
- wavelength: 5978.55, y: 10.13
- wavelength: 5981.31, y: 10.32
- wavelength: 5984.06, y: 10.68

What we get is 2.7 angstrom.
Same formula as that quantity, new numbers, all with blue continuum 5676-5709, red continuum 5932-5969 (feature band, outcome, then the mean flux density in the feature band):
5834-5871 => -2.87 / 11.4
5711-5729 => 0.49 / 10.2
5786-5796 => -0.03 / 10.6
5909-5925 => 0.94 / 10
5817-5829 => -0.24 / 10.8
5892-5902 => 1.14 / 9.44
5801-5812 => -1.73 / 12.3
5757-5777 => 0.84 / 10.1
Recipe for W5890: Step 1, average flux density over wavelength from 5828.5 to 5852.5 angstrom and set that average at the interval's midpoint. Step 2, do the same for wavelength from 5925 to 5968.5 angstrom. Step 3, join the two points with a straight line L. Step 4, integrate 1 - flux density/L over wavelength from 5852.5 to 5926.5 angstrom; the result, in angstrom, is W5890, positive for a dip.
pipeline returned 1.8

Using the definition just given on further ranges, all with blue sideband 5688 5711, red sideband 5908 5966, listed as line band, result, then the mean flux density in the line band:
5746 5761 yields -0.26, 10.4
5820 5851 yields -2.24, 11.1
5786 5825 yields -3.09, 11.1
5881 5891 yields -0.30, 10.6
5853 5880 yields -3.12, 11.5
